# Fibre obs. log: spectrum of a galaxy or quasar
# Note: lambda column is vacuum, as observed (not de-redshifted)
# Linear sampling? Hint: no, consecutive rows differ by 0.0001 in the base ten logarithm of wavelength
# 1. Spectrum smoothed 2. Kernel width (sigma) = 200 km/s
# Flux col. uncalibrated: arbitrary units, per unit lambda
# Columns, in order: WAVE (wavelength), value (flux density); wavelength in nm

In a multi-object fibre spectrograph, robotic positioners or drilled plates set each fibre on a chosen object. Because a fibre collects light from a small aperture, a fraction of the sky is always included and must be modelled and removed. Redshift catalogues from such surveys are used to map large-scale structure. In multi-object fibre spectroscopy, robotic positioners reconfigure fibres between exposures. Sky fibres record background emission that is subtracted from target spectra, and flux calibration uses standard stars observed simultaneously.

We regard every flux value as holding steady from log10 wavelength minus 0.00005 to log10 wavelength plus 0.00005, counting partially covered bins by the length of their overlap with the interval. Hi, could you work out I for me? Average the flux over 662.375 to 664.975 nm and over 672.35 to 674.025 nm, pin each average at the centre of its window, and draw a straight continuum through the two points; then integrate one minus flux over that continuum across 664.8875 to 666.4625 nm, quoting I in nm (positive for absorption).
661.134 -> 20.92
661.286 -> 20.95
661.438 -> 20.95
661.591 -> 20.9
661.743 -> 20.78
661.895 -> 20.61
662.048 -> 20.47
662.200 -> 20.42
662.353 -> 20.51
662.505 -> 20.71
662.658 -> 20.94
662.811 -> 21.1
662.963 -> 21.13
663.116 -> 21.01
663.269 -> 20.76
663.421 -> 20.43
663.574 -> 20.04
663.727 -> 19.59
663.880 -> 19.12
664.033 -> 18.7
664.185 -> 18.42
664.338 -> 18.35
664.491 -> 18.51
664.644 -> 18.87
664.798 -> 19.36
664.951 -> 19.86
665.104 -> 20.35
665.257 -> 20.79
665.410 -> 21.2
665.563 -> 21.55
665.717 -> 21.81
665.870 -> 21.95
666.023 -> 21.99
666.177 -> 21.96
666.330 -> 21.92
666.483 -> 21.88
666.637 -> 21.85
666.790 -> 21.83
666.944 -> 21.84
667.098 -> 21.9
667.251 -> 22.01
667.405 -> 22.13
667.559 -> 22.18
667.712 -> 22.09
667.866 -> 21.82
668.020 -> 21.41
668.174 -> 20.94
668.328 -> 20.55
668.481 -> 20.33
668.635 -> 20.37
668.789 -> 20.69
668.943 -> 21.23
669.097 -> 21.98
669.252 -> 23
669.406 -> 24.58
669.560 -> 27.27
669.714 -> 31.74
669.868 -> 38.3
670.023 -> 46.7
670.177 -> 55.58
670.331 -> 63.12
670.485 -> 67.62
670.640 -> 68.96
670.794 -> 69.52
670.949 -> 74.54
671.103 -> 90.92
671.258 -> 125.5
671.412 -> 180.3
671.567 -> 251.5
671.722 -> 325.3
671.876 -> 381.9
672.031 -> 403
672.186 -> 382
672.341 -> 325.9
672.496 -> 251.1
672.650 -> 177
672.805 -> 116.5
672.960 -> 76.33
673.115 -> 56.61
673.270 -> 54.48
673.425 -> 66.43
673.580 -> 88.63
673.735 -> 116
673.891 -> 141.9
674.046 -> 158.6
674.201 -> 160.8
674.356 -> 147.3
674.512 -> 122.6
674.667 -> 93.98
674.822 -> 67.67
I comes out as 0.76 nm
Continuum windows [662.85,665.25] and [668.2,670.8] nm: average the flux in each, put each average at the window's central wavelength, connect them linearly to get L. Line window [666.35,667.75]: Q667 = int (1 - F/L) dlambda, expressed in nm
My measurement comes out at 0.34 nm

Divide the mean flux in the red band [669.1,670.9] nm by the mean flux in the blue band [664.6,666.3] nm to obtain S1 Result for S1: 2.21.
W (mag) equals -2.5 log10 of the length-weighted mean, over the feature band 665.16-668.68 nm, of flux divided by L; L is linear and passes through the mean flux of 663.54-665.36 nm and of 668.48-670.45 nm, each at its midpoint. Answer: 0.194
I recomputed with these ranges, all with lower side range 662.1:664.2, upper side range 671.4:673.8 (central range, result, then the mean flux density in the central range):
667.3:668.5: 0.97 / 21.5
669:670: 0.80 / 28.7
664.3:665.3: 0.63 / 19.4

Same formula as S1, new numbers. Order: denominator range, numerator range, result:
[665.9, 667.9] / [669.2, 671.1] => 2.33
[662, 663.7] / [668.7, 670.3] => 1.55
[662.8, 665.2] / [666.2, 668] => 1.11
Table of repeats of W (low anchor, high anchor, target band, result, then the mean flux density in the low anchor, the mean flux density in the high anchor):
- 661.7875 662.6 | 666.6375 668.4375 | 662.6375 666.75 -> 0.03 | 20.6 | 21.7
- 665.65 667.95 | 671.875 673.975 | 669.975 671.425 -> 0.48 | 21.9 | 181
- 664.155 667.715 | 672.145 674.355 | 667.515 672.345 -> 0.12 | 21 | 151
